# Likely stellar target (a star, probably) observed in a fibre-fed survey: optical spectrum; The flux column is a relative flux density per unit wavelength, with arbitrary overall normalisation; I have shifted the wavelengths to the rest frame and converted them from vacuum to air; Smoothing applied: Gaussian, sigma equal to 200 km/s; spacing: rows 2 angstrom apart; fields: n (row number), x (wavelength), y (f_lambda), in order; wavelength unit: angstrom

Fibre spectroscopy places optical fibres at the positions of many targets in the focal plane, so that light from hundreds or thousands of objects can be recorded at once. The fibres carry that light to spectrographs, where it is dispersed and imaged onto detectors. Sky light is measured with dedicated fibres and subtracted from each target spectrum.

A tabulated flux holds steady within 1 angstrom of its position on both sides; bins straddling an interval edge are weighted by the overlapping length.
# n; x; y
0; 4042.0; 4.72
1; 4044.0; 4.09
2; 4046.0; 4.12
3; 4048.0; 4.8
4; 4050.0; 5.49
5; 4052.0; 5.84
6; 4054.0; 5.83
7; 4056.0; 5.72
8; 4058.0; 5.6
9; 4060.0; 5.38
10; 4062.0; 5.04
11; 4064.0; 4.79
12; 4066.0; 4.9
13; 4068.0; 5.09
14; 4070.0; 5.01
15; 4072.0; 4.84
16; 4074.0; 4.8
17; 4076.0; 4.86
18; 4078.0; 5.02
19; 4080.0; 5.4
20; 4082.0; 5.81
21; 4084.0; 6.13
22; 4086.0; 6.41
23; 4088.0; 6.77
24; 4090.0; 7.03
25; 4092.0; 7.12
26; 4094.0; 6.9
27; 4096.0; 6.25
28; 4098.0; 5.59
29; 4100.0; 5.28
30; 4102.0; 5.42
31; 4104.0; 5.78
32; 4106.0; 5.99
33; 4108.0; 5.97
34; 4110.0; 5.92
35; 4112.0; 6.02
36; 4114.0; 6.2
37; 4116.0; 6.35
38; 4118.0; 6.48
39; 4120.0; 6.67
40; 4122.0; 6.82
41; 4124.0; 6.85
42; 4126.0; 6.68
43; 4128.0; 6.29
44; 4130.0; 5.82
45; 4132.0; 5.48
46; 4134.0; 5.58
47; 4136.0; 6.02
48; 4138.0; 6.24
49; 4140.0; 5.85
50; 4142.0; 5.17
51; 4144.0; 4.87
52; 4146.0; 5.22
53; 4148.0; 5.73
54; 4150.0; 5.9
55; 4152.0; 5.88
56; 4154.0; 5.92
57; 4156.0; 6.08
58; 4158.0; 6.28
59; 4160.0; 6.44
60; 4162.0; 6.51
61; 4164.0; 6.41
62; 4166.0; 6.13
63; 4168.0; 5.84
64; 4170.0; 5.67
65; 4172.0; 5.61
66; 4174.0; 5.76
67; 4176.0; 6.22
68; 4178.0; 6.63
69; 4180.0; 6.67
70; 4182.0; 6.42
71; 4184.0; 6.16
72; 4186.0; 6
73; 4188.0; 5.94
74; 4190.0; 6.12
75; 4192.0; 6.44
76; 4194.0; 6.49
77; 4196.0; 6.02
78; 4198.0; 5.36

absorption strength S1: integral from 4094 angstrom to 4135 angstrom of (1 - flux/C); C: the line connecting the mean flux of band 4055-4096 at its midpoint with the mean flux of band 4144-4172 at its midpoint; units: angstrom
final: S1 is -2.15 angstrom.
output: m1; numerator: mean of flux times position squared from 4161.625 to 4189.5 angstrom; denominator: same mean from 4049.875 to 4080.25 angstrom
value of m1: 1.24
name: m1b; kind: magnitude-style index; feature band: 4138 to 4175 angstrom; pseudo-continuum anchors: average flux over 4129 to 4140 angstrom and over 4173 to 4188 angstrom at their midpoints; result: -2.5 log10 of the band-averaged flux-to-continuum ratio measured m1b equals 0.03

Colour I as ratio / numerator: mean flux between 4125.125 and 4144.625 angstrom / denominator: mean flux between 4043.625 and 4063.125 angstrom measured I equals 1.11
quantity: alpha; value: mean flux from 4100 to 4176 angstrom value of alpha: 5.99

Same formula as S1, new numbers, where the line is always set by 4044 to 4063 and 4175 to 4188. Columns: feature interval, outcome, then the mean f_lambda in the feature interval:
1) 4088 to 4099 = -2.00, 6.6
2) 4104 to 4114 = -0.46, 5.98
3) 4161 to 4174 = 0.40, 6.01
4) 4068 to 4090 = -0.35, 5.56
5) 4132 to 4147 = 1.02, 5.56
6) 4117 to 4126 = -1.37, 6.7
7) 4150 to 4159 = 0.10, 6.02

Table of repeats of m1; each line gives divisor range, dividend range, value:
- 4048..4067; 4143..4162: 1.14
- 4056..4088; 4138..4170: 1.15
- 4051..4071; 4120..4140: 1.21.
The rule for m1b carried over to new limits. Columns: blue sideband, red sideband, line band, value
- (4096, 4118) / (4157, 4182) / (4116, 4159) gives 0.01 mag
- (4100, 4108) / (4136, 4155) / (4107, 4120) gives -0.09 mag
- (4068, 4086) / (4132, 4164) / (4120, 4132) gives -0.13 mag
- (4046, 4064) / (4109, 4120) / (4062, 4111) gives 0.02 mag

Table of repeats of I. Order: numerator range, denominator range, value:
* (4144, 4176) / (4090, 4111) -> 0.98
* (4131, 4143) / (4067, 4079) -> 1.16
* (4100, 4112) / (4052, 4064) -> 1.06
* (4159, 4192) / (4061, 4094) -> 1.10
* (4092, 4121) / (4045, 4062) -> 1.14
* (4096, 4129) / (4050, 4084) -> 1.16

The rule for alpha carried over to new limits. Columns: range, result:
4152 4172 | 6.1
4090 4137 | 6.17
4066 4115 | 5.8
